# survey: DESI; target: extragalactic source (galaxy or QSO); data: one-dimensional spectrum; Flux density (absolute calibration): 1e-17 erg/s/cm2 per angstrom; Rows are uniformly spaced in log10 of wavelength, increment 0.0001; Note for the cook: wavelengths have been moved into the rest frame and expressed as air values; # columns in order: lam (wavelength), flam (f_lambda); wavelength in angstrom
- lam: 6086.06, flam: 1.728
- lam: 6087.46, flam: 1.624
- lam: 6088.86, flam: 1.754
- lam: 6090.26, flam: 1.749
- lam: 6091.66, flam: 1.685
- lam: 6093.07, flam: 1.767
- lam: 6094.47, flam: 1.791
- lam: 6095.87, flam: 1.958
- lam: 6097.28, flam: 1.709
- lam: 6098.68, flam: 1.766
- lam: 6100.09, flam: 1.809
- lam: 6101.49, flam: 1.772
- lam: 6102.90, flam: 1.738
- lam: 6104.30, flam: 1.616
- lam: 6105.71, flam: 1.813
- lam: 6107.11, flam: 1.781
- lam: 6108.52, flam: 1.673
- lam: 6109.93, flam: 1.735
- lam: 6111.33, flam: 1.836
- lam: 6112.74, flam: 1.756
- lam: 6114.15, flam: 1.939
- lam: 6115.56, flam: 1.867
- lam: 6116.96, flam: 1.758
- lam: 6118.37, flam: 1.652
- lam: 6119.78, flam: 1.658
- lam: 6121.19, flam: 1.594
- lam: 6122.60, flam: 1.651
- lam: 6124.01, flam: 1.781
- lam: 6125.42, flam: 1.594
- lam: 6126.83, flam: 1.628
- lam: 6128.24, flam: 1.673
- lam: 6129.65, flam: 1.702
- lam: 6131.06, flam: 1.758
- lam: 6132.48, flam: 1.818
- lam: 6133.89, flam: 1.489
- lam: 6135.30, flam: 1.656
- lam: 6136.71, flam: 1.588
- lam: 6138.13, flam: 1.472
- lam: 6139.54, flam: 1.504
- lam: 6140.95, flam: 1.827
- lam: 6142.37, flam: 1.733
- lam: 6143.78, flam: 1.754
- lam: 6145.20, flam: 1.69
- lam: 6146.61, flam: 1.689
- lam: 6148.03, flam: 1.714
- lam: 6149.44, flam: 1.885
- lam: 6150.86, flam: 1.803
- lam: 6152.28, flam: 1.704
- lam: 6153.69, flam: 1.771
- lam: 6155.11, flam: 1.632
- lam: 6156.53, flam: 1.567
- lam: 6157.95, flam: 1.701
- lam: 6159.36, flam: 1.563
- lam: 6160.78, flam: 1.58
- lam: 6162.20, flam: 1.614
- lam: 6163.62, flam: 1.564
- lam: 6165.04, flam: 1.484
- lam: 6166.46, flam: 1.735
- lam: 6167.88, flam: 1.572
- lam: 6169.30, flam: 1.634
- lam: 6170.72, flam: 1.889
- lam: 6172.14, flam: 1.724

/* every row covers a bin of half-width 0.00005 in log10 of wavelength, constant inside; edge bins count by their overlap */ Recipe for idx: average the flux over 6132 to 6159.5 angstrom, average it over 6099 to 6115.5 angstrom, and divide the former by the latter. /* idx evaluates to 0.9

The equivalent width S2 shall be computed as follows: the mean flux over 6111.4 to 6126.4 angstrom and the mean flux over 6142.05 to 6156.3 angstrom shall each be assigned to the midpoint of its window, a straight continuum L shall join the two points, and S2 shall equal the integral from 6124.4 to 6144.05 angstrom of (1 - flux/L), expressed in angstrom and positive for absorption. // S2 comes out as 0.83 angstrom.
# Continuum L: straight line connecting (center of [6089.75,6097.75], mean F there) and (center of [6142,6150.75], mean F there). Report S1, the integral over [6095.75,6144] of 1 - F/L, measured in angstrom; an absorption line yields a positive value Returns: 1.4 angstrom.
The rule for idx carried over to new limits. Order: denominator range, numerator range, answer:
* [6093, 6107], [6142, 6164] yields 0.95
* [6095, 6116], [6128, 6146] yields 0.93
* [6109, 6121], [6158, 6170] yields 0.91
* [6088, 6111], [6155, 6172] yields 0.93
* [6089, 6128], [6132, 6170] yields 0.95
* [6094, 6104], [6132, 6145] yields 0.92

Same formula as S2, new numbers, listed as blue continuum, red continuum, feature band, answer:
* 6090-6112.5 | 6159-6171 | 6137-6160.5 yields -0.42 angstrom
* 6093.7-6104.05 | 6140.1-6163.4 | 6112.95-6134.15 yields 0.42 angstrom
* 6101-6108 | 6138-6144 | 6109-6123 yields -0.22 angstrom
